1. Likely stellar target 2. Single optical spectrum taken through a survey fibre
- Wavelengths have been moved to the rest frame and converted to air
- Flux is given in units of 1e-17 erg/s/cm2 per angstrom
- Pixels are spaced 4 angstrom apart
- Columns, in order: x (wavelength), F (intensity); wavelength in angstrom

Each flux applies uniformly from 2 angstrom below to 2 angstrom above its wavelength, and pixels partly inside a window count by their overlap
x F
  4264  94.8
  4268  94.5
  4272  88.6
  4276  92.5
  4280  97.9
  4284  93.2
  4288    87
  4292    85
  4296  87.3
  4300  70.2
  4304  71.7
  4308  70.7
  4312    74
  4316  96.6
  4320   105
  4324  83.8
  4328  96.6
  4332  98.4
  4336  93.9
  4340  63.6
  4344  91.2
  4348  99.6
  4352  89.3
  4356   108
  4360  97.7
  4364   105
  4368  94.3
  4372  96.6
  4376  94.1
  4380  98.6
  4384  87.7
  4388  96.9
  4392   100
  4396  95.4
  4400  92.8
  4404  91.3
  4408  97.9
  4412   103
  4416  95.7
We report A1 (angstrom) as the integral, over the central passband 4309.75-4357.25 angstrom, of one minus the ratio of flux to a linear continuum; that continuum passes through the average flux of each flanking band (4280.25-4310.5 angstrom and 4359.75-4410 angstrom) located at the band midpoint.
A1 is -1.9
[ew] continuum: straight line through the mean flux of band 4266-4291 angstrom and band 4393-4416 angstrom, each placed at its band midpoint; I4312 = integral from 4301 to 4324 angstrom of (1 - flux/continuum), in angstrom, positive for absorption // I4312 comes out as 2.50 angstrom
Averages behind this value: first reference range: 92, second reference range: 96.2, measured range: 83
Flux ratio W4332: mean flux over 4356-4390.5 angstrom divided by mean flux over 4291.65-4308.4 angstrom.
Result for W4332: 1.26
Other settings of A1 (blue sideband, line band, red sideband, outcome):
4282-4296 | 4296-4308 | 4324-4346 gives 2.0 angstrom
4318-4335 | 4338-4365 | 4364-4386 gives 0.7 angstrom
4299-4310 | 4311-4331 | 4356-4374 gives -3.5 angstrom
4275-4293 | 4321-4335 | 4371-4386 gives -0.2 angstrom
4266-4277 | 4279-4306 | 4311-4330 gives 2.3 angstrom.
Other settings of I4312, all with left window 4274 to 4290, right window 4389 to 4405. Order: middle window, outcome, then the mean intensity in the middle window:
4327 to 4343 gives 1.0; 87.8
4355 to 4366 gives -1.0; 103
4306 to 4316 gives 1.7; 77.2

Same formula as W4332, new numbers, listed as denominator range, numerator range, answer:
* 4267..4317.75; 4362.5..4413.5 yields 1.13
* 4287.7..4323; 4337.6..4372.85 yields 1.13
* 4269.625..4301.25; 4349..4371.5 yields 1.12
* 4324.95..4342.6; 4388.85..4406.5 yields 1.08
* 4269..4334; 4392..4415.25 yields 1.10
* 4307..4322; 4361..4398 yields 1.10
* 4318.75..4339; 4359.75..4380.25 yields 1.04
